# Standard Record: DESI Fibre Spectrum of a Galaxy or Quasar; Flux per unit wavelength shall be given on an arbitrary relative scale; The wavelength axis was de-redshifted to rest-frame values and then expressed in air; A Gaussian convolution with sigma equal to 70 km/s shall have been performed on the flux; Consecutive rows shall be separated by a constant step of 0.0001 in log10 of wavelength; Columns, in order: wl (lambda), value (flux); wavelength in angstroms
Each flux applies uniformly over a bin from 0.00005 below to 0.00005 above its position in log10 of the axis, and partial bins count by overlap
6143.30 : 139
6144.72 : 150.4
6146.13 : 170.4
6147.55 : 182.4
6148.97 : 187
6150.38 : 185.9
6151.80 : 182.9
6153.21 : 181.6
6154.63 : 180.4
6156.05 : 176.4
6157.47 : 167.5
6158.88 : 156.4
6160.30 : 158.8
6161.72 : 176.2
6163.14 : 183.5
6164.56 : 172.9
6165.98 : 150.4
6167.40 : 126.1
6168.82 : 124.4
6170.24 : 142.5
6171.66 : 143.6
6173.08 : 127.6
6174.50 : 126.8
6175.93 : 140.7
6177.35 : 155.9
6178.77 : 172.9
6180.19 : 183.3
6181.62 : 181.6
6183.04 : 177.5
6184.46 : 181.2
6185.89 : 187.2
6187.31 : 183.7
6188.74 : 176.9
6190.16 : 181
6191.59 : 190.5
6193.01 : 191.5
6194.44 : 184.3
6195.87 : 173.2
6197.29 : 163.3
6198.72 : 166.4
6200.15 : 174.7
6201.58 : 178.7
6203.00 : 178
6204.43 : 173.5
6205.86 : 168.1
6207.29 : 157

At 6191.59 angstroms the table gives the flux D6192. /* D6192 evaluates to 190.5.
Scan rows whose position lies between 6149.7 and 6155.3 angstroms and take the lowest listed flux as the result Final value 180.4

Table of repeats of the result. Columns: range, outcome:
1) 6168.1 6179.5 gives 124.4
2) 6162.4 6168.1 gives 126.1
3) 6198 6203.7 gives 166.4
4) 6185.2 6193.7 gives 176.9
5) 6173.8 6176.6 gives 126.8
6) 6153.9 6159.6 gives 156.4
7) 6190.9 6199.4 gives 163.3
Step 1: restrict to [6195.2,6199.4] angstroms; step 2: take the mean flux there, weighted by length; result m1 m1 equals 168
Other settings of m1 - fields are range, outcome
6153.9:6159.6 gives 170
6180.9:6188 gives 182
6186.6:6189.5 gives 180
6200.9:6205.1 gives 177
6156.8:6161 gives 161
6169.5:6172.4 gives 143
